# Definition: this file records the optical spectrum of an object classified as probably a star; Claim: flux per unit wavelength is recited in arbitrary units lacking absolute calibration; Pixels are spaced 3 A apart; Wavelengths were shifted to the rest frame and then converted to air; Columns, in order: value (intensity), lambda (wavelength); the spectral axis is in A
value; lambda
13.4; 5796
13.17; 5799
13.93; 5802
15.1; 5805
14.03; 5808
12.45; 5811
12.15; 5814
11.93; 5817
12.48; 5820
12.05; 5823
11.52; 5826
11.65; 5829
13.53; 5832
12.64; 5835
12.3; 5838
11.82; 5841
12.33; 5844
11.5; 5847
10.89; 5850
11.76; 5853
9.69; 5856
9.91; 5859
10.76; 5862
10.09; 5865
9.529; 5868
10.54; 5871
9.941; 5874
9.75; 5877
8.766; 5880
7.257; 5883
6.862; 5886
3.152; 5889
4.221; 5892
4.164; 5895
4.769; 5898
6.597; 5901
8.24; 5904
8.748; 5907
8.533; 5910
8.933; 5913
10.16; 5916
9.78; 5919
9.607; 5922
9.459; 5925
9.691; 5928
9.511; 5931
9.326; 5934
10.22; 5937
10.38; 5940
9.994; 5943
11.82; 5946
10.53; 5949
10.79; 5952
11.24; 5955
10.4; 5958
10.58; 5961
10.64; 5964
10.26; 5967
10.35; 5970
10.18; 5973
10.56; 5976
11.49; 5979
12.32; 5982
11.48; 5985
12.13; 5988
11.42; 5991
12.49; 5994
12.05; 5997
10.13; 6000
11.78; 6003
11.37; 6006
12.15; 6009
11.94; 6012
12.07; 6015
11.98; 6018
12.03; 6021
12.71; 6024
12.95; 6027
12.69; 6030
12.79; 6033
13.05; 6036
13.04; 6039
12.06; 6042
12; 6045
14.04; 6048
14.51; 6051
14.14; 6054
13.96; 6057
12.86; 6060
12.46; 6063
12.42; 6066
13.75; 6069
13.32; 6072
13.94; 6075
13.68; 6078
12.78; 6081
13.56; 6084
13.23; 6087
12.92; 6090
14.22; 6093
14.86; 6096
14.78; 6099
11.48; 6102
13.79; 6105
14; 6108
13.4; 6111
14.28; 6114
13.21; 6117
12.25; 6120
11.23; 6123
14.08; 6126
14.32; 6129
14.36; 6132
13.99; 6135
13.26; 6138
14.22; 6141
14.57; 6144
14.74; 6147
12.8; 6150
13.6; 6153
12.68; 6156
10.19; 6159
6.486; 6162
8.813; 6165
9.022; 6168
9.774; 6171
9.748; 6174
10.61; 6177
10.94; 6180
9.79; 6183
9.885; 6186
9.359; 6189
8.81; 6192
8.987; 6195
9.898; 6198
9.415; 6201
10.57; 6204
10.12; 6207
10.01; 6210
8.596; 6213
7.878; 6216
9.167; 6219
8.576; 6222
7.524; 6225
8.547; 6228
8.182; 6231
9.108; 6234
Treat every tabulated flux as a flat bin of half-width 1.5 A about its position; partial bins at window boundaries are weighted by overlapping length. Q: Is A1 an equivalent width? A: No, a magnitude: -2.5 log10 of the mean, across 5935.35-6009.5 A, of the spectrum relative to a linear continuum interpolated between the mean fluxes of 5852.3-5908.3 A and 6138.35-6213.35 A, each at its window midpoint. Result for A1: -0.24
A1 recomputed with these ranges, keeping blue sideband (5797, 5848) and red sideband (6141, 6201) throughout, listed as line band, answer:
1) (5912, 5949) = 0.21 mag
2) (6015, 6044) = -0.10 mag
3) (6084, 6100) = -0.25 mag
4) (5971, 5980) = 0.10 mag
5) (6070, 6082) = -0.20 mag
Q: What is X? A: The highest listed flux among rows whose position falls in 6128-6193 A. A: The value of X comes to 14.74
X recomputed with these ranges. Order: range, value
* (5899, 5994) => 12.49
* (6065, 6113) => 14.86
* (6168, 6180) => 10.94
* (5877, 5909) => 9.75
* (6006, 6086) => 14.51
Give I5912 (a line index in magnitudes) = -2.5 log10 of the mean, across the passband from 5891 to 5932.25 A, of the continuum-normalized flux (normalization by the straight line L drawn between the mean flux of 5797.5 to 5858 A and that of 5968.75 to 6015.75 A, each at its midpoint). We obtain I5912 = 0.42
